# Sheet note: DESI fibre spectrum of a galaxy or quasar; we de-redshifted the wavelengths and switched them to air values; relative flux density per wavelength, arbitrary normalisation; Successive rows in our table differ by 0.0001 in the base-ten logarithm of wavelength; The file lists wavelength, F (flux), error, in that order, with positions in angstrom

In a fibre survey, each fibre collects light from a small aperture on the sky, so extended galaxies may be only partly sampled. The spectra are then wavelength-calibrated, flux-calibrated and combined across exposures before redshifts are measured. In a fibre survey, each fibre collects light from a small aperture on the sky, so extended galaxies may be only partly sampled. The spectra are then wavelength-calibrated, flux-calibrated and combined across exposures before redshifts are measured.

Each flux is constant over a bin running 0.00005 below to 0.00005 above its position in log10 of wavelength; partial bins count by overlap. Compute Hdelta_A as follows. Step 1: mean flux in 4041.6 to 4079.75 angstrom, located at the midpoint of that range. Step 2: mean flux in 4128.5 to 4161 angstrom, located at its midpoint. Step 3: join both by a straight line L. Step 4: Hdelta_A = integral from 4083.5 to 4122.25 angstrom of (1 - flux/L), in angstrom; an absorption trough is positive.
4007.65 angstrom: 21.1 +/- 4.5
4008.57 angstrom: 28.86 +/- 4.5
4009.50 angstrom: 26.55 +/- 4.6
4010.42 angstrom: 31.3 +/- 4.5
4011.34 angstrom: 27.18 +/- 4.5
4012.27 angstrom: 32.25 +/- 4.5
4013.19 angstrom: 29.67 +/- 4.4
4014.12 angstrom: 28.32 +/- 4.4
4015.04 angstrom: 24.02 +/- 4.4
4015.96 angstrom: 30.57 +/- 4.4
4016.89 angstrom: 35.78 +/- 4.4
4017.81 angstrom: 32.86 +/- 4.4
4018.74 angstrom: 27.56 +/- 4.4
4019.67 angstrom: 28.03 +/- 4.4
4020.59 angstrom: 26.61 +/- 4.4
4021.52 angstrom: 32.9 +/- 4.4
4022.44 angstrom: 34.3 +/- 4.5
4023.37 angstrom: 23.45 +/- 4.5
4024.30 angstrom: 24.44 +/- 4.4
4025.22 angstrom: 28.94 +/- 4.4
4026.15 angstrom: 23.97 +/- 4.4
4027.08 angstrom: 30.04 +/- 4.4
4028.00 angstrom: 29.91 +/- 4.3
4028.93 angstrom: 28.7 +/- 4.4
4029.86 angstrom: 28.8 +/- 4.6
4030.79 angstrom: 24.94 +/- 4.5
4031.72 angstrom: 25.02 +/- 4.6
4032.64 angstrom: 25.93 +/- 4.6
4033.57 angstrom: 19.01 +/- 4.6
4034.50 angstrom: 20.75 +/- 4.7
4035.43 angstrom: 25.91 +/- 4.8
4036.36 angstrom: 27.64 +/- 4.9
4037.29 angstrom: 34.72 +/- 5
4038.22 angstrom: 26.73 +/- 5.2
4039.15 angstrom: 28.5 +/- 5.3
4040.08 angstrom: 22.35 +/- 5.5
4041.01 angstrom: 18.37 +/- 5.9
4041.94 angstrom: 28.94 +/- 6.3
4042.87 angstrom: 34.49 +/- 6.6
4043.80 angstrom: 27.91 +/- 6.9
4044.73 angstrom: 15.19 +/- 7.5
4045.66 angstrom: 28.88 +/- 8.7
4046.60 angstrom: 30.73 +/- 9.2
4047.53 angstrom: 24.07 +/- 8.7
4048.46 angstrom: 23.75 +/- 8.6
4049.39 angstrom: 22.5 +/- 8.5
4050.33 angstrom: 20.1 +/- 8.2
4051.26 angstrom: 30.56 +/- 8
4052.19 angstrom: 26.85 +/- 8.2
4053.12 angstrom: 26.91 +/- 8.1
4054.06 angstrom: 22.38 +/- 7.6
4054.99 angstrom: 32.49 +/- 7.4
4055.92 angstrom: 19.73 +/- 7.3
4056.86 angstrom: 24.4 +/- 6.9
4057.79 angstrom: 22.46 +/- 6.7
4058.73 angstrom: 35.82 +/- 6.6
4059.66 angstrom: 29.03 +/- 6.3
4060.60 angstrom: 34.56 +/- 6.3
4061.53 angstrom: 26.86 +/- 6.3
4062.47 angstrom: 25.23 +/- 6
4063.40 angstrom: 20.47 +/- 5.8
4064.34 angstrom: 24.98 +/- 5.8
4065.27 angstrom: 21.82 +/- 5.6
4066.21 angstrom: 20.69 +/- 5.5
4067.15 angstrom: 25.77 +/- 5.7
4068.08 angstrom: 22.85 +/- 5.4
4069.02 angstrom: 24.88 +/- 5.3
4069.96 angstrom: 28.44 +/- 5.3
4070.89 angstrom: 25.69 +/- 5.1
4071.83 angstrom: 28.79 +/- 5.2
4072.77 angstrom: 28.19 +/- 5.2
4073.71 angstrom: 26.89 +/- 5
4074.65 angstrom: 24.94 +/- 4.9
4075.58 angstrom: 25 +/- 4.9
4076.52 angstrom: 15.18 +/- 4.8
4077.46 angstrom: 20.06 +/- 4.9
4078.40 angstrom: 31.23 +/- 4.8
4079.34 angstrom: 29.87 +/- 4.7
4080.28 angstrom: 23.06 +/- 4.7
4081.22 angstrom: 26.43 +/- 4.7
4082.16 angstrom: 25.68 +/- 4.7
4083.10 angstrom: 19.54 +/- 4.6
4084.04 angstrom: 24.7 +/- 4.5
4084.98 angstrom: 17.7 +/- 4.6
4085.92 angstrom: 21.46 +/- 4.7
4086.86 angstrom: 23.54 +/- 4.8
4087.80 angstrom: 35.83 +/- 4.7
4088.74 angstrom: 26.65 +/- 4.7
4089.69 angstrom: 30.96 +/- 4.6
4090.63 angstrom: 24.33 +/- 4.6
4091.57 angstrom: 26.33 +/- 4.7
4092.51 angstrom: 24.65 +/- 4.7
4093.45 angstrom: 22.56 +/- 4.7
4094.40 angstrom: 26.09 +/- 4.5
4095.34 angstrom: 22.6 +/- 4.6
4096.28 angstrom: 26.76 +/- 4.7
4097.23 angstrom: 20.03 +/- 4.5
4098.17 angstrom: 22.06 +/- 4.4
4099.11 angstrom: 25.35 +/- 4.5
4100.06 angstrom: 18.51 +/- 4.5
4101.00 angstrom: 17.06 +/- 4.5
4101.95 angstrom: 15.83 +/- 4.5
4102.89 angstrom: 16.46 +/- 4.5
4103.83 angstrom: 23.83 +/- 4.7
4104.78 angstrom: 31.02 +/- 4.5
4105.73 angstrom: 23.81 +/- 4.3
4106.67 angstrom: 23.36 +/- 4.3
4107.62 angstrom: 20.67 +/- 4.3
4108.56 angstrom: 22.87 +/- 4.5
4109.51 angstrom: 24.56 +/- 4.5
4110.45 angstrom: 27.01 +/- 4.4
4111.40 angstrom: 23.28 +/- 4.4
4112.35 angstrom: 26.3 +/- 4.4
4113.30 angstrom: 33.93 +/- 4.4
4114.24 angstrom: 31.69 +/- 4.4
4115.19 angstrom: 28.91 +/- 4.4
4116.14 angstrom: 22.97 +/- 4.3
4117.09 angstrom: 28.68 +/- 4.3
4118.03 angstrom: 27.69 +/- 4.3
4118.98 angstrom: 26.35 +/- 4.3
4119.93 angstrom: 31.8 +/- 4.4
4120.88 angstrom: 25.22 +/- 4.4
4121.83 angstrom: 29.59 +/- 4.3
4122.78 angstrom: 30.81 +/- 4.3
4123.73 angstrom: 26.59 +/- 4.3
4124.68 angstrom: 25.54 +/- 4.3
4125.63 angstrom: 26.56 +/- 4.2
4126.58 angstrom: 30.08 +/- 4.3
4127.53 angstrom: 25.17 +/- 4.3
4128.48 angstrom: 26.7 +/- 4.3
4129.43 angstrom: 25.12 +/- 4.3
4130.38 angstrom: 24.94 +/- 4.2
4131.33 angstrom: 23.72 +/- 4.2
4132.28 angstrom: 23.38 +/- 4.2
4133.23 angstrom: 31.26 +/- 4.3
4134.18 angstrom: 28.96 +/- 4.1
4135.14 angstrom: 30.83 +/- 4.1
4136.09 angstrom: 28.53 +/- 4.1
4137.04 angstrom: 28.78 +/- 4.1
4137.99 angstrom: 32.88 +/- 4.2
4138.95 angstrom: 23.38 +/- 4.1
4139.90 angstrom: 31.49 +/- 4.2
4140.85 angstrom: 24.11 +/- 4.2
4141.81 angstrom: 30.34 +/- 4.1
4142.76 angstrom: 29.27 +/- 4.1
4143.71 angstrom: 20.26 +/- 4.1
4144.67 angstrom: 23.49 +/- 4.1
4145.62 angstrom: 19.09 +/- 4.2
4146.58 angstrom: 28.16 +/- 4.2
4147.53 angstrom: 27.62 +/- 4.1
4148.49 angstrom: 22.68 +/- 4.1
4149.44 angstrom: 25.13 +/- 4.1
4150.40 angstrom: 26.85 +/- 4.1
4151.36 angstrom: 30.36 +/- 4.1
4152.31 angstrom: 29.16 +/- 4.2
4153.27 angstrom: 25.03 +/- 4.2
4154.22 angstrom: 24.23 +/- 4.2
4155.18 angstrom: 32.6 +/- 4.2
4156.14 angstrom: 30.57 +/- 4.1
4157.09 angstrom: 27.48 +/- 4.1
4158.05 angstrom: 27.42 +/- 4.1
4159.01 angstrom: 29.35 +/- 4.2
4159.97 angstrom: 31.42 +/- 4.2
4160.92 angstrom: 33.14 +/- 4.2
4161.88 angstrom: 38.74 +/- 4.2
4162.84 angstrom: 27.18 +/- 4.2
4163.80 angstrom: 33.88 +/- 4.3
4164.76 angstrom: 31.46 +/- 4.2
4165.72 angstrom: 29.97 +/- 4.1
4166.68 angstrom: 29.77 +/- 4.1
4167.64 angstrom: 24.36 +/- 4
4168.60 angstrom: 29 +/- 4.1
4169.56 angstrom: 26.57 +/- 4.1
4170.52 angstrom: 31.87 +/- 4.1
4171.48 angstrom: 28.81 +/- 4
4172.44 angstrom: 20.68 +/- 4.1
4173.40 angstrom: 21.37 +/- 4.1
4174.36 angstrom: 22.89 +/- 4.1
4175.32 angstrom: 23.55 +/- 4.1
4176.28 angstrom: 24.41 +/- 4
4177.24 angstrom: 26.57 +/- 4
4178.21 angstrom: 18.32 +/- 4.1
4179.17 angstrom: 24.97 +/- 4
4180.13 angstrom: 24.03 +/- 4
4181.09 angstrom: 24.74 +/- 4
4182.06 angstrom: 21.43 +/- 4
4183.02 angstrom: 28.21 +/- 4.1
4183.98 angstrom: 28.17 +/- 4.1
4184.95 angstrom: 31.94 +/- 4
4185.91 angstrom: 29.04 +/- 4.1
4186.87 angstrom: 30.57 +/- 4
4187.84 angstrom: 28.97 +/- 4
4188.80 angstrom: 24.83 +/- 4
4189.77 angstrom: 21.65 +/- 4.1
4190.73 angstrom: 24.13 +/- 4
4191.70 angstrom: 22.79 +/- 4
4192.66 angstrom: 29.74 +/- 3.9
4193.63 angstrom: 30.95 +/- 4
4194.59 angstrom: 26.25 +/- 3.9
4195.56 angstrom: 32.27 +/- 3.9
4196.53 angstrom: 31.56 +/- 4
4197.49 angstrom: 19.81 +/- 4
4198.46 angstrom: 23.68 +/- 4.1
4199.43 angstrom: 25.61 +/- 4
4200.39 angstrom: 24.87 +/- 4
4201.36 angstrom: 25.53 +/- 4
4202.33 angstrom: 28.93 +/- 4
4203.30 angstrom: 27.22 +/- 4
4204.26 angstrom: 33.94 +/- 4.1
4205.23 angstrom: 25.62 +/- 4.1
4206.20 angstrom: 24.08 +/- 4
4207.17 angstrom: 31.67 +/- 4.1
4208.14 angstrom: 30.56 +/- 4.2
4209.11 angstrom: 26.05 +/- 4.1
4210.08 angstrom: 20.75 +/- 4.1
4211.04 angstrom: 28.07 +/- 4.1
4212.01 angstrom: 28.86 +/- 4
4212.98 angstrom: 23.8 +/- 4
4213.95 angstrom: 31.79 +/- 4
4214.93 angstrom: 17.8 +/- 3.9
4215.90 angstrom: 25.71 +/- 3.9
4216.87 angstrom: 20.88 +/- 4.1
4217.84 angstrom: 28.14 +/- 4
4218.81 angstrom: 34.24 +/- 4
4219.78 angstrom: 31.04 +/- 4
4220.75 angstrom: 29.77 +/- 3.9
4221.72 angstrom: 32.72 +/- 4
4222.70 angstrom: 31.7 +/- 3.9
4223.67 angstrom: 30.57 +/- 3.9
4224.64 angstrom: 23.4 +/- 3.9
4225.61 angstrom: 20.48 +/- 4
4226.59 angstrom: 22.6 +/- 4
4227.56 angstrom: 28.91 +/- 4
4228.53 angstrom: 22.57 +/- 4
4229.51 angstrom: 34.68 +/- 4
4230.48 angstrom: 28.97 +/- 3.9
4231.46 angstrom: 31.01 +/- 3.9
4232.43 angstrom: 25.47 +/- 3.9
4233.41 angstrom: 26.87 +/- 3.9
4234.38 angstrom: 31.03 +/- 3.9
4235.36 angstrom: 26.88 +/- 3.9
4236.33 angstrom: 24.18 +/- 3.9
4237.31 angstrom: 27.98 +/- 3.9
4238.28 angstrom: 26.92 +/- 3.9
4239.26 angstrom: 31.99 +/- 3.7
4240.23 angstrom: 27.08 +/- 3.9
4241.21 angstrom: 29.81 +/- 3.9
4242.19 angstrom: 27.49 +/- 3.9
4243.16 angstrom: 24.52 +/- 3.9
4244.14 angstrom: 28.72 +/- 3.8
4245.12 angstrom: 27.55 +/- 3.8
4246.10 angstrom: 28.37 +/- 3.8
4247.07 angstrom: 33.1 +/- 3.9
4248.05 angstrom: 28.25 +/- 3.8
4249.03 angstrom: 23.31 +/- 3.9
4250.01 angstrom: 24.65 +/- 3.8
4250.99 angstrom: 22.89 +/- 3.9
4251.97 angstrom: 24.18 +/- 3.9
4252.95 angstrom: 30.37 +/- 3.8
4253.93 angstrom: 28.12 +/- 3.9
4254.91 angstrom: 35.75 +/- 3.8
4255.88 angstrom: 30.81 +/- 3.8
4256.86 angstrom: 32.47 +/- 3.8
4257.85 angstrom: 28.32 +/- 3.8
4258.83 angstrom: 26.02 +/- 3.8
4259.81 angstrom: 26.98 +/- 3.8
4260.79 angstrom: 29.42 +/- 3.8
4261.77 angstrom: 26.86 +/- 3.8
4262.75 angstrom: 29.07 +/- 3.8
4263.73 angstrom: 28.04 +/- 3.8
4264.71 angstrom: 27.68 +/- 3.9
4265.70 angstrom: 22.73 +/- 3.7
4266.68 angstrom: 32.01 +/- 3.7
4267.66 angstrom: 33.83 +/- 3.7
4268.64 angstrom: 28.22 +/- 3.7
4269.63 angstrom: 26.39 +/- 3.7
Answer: 2.39 angstrom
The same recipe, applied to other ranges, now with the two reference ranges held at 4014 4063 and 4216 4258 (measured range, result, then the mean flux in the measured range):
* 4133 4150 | 0.4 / 26.9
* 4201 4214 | 0.2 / 27.5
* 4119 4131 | 0.1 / 27.3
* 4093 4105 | 2.4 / 22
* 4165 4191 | 1.6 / 26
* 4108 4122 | 0.1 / 27.3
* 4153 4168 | -1.2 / 29.9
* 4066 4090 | 1.8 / 25.2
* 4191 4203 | 0.5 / 26.8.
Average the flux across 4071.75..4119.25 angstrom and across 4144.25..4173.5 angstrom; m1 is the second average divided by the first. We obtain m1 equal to 1.1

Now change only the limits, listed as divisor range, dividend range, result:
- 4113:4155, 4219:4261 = 1.03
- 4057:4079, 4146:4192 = 1.06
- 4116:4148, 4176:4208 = 0.98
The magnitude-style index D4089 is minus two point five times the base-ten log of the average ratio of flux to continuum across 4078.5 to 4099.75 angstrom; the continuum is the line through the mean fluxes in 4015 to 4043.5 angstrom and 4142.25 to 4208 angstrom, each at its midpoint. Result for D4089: 0.10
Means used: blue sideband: 27.6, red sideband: 27.1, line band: 24.9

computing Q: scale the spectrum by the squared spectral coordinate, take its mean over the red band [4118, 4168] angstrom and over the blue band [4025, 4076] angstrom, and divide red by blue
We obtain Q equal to 1.12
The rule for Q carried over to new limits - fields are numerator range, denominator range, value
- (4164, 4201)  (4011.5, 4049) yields 1.04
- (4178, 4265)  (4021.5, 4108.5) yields 1.17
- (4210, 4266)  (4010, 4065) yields 1.13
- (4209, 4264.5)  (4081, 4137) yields 1.15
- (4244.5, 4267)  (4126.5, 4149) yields 1.12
